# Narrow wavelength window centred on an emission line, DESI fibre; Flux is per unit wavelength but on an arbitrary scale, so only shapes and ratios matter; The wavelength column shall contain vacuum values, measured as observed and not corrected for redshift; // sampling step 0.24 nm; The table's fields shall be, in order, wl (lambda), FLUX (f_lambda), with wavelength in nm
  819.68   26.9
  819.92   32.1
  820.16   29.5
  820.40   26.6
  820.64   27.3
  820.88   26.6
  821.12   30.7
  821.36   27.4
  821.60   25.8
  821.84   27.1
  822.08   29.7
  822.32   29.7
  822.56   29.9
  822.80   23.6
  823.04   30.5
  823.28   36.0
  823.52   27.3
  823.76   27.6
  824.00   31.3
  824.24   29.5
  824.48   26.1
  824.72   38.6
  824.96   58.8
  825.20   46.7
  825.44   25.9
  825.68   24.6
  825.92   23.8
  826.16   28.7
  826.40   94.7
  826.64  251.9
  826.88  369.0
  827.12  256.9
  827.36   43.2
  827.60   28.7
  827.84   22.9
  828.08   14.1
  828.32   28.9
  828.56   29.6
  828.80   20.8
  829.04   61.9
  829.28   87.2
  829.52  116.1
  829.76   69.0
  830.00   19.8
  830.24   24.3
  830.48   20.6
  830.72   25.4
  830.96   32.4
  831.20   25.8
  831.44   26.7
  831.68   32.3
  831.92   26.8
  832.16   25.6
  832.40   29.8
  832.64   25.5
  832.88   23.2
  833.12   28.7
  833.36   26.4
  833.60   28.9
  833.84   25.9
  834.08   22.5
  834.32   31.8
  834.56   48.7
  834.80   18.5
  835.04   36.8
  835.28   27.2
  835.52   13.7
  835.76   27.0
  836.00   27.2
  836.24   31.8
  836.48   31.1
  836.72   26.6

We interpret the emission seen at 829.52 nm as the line [N II] 6583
